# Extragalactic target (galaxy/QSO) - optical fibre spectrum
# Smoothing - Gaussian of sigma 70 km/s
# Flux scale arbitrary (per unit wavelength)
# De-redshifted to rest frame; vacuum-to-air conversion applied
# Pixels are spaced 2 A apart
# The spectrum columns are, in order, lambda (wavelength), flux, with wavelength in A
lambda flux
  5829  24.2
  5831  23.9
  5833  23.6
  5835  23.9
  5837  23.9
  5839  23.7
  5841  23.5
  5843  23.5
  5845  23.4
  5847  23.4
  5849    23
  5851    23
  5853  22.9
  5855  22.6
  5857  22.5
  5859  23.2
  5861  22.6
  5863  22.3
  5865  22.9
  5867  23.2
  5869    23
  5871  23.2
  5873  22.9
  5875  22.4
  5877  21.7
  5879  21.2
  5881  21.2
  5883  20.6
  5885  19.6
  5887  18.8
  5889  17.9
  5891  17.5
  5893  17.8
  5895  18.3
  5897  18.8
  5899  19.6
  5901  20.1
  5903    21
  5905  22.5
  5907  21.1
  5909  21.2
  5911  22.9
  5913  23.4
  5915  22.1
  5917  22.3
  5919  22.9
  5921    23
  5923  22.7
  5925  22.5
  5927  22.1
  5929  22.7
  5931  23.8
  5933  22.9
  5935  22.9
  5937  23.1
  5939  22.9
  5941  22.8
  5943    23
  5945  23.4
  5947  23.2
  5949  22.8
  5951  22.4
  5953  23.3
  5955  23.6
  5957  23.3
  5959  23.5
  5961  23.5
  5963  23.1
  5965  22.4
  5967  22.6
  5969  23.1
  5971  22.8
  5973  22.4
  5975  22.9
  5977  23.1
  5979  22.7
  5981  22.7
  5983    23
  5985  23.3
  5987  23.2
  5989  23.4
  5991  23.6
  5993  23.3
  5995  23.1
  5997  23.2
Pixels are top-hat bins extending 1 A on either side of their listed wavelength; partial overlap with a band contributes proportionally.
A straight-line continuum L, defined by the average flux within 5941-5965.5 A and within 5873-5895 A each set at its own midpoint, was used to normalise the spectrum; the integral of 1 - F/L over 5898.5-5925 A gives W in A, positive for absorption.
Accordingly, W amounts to -0.9 A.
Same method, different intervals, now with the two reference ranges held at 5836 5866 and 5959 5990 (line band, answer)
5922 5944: 0.1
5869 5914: 4.6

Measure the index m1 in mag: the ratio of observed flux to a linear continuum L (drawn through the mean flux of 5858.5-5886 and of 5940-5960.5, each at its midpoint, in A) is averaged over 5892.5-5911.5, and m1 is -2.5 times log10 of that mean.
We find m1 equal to 0.11 mag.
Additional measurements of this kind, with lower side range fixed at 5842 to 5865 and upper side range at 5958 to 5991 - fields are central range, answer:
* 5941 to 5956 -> 0.00 mag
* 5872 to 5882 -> 0.05 mag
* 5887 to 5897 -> 0.26 mag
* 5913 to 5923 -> 0.01 mag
